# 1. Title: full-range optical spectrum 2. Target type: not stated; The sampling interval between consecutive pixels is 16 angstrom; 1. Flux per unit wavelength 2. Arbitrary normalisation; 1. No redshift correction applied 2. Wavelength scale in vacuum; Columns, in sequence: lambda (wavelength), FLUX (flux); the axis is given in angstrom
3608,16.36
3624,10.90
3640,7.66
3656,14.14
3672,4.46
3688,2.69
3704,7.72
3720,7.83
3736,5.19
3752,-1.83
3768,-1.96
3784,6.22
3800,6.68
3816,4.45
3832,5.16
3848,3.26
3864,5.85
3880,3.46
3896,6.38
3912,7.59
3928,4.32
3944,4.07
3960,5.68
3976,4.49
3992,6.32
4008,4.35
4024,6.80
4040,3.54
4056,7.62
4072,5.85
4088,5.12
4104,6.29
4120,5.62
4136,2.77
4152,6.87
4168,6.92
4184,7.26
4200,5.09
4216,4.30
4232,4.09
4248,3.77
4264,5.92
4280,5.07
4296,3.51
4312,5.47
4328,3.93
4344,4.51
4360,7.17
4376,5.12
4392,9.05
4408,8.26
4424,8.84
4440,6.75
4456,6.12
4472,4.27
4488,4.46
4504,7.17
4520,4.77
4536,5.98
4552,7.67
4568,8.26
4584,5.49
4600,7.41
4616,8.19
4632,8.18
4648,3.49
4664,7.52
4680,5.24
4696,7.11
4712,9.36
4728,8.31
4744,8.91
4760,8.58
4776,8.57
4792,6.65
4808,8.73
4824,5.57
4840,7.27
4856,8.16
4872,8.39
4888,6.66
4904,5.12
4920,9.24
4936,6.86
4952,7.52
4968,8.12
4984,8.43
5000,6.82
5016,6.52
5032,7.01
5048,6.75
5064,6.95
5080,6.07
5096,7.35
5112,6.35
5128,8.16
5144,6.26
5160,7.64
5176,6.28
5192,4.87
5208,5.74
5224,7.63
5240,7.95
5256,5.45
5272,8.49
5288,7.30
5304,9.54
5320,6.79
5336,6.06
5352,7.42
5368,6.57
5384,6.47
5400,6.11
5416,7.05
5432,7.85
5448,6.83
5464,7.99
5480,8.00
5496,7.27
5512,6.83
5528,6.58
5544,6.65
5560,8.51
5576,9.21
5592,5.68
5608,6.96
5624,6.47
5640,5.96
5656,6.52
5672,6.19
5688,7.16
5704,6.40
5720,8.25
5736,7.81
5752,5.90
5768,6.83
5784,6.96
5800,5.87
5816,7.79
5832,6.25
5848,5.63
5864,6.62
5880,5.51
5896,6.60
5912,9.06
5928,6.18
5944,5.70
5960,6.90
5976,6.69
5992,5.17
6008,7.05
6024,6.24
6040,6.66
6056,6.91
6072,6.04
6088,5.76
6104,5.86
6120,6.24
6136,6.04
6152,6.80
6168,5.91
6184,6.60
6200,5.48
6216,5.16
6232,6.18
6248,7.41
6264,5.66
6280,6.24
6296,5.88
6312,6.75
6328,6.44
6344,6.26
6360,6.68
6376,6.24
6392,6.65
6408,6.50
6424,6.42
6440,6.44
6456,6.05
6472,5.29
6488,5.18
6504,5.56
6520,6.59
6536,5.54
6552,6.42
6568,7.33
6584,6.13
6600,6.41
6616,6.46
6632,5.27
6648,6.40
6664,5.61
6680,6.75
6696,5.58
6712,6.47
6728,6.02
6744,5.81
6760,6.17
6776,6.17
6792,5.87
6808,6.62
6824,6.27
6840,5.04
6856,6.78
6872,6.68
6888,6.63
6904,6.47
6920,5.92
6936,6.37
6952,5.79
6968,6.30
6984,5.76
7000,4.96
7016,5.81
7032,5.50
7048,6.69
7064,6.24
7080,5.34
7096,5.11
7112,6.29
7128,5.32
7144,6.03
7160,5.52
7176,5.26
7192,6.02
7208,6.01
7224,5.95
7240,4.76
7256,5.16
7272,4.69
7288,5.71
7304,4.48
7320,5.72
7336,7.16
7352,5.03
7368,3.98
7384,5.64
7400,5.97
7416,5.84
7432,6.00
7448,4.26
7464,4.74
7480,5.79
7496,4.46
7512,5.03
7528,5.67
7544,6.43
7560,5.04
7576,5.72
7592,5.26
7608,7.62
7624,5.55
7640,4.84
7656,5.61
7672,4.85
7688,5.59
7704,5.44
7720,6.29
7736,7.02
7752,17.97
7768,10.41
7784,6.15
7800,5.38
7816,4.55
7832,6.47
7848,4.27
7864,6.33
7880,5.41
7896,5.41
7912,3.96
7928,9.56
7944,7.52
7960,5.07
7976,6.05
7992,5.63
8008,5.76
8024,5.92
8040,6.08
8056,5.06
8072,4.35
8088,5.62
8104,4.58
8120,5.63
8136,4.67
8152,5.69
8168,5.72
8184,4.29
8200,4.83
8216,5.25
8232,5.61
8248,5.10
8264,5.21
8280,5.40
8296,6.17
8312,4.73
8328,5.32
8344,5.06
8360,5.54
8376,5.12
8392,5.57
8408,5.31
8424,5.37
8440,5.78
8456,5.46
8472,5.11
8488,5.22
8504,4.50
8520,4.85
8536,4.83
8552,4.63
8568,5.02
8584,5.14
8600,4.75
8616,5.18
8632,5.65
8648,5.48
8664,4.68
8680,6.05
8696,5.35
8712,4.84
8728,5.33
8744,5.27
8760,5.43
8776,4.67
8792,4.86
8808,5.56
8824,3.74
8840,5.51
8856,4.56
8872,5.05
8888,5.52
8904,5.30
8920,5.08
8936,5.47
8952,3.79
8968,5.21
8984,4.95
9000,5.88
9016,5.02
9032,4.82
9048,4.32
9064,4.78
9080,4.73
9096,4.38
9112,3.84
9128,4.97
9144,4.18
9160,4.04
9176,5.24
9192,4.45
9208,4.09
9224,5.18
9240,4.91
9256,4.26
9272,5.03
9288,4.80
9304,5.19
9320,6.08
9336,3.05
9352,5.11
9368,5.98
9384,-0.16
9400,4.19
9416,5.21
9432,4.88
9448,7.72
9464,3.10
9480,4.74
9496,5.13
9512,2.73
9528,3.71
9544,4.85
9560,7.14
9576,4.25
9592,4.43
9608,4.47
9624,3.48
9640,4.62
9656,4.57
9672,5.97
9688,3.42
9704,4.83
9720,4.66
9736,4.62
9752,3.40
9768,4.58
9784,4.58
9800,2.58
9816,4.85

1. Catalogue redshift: 0.180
